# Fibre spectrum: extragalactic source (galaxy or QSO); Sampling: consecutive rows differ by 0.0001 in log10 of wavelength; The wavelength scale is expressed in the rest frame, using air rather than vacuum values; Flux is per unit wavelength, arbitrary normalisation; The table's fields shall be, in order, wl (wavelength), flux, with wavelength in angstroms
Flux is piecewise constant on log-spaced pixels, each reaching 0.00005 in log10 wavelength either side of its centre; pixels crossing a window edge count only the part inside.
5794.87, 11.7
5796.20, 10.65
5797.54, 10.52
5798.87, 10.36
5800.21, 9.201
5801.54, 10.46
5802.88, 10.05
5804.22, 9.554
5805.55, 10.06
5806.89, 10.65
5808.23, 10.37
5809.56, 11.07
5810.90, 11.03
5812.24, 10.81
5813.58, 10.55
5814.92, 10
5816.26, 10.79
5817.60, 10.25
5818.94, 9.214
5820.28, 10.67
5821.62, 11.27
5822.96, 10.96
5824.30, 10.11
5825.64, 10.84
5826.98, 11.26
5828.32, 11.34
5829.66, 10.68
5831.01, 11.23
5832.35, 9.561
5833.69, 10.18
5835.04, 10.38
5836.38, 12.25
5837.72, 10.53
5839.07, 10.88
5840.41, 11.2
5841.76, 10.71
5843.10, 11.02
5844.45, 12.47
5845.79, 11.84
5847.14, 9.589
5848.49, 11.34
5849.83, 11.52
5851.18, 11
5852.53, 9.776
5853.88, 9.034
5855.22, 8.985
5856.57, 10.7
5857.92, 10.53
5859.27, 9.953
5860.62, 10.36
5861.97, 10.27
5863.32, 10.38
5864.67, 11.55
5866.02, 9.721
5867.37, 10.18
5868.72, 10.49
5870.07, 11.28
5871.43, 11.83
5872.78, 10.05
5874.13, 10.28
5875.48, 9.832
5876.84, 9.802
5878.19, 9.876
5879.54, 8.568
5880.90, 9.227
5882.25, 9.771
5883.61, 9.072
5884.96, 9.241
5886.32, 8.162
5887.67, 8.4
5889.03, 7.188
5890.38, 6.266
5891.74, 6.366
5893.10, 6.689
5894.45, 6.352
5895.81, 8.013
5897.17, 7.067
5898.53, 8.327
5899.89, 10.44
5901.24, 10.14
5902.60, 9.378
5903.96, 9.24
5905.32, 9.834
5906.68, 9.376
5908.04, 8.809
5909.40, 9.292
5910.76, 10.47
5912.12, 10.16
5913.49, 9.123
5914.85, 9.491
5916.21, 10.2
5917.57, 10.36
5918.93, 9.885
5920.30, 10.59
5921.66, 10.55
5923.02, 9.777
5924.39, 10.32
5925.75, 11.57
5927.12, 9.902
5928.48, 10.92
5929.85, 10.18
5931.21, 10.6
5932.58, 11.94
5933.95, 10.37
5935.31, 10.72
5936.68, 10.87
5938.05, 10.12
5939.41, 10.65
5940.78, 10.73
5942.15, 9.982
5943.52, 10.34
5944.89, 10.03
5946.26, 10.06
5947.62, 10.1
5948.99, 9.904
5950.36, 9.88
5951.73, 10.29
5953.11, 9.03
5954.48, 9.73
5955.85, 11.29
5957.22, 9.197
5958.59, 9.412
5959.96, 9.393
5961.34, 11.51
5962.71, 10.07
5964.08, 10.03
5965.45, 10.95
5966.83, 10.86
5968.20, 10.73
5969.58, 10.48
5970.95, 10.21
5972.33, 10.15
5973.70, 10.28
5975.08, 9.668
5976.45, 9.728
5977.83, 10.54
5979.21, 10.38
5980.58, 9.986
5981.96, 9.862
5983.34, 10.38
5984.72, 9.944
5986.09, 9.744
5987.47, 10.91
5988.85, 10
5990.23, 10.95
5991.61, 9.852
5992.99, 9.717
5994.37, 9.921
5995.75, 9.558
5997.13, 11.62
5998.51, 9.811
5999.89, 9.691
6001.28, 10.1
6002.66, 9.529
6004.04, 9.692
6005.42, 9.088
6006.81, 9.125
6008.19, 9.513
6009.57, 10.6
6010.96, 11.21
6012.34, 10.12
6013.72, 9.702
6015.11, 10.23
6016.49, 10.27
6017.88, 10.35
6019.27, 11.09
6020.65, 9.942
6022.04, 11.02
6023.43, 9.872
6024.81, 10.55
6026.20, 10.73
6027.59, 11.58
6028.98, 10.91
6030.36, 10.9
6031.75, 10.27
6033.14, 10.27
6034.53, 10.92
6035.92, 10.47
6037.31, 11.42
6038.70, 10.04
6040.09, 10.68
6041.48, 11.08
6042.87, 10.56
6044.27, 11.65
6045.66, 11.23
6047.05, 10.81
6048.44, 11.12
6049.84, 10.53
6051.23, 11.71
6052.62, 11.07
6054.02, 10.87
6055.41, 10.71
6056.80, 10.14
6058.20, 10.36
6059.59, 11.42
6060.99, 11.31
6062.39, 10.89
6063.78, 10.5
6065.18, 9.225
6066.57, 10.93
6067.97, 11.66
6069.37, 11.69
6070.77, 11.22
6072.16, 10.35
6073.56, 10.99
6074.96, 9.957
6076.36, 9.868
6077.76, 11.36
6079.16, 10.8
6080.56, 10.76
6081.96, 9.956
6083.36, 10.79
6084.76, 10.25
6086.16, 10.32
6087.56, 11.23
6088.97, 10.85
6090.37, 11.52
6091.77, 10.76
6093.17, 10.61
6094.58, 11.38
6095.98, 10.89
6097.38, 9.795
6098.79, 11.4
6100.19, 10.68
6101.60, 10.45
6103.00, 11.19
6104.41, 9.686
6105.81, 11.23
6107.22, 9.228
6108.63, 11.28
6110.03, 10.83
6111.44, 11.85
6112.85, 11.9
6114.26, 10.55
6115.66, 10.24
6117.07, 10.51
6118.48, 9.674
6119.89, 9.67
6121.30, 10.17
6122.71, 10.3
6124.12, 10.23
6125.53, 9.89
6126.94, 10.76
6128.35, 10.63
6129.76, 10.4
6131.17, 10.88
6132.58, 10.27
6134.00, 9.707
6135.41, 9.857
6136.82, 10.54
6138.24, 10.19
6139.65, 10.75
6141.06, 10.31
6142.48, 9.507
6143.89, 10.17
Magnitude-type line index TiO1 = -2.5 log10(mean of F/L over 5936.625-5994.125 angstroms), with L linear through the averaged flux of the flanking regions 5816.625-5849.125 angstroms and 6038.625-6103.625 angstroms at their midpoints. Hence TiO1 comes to 0.07 mag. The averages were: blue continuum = 10.8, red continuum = 10.8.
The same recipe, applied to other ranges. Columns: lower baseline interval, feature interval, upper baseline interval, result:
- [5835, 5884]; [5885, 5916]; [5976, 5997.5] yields 0.200 mag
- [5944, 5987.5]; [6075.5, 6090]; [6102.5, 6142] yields -0.027 mag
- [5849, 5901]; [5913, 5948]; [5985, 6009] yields -0.079 mag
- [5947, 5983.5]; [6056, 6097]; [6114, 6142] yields -0.054 mag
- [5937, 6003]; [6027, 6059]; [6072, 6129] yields -0.044 mag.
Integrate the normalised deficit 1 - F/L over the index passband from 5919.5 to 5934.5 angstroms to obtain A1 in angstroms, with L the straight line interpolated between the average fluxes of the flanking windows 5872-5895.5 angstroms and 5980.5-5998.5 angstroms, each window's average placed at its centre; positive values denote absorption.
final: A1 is -2.3 angstroms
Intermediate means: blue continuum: 8.54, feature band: 10.6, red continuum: 10.2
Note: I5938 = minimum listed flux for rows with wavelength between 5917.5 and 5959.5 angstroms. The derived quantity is 9.03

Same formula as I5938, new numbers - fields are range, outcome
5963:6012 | 9.088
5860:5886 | 8.568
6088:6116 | 9.228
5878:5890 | 7.188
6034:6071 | 9.225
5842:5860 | 8.985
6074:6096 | 9.868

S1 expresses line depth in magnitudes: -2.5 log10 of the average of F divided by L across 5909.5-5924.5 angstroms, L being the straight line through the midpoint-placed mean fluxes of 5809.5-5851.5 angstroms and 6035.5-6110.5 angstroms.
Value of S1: 0.08 mag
